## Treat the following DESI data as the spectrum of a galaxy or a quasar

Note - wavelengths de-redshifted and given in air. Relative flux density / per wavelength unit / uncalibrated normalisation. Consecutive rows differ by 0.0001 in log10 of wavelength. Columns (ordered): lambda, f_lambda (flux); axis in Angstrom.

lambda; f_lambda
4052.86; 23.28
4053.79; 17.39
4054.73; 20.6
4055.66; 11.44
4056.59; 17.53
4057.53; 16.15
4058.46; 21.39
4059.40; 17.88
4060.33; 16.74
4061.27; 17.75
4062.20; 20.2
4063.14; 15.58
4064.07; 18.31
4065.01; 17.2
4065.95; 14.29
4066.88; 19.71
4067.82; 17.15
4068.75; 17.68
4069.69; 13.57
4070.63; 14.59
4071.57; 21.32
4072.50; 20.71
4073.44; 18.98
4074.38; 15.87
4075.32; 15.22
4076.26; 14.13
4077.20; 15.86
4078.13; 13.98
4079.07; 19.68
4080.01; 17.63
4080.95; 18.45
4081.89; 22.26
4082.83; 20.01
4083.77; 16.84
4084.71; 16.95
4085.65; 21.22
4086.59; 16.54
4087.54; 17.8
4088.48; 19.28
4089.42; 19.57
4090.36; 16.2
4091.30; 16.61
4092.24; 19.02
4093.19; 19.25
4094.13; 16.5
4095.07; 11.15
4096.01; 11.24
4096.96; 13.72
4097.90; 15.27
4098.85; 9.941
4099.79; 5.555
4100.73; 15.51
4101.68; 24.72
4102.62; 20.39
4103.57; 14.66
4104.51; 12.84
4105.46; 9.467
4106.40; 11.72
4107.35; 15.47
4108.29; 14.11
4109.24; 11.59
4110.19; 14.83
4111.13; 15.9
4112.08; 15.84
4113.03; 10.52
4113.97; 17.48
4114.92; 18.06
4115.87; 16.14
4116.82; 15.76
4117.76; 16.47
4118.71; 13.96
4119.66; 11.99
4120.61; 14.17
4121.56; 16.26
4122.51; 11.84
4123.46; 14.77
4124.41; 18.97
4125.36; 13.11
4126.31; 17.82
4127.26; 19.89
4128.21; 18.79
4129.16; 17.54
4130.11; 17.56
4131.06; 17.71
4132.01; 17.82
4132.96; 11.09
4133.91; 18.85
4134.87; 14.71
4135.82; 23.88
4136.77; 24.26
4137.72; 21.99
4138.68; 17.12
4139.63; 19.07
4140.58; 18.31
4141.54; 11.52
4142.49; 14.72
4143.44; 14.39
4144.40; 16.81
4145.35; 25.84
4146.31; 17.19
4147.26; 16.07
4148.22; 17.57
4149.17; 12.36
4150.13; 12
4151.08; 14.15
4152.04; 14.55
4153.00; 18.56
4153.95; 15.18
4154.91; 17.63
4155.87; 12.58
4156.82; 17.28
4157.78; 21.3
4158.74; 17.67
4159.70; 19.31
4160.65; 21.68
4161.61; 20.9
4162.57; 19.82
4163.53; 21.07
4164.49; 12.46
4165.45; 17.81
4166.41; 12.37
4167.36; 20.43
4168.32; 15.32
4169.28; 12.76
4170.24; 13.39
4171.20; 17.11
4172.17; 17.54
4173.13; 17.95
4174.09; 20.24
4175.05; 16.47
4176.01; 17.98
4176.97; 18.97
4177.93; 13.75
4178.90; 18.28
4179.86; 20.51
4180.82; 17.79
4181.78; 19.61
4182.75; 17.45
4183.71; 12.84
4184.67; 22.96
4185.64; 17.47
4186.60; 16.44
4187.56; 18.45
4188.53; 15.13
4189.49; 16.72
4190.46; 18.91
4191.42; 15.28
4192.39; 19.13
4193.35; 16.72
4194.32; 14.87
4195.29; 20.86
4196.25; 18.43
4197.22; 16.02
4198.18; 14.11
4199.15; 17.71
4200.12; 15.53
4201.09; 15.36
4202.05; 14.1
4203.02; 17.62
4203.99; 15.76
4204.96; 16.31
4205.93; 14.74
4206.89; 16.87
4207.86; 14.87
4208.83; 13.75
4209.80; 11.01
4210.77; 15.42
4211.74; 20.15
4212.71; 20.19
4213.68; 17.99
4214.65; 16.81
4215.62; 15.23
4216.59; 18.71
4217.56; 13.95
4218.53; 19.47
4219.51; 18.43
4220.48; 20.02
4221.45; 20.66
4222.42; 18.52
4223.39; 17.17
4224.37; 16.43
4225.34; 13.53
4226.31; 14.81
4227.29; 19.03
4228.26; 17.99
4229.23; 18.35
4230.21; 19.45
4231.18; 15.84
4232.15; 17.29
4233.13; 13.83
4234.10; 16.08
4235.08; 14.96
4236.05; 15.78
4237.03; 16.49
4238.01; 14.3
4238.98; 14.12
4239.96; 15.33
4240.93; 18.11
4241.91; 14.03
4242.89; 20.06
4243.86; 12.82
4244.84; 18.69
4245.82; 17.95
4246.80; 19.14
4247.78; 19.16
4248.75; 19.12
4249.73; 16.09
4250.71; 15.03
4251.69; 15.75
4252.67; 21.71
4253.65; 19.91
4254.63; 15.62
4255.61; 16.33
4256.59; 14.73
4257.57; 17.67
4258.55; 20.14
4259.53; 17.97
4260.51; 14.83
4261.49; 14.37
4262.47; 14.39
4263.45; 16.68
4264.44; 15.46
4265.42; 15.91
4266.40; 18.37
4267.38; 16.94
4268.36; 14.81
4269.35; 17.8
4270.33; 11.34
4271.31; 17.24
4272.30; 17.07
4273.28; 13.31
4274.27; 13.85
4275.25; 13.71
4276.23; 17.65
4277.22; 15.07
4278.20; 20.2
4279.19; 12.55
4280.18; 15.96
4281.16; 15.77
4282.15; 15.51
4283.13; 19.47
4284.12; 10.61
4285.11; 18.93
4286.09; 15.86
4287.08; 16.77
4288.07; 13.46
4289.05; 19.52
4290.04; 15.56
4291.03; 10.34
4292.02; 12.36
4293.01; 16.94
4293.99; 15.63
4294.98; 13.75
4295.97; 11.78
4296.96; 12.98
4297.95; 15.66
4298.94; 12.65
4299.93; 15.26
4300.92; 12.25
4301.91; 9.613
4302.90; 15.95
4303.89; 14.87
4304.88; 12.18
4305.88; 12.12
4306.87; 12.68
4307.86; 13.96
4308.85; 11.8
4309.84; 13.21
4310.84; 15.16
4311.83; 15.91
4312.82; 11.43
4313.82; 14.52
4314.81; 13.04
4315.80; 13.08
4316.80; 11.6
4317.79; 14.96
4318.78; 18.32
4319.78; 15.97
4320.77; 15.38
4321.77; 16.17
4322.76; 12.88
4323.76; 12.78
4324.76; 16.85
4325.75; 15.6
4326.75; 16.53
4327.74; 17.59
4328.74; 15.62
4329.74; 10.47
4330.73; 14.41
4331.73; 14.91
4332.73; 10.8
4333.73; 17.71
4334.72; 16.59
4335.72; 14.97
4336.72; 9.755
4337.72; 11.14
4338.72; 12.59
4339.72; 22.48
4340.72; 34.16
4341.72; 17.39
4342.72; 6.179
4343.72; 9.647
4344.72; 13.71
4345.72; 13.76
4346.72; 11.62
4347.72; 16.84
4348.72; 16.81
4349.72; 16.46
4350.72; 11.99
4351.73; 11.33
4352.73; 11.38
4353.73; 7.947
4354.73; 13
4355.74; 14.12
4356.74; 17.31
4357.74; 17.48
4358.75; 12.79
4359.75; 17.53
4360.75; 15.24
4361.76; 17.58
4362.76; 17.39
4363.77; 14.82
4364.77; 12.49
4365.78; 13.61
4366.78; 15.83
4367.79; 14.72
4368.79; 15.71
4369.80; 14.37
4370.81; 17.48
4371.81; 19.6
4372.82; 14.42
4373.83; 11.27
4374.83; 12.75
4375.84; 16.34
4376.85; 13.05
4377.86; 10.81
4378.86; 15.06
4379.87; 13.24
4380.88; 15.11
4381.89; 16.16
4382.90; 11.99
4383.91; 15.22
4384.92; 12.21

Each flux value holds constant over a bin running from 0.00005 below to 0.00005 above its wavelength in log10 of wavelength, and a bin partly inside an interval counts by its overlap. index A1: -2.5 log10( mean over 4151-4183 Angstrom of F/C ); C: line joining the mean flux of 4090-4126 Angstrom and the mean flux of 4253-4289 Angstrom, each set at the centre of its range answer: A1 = -0.14 mag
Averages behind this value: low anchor 14.8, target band 17.4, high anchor 16.1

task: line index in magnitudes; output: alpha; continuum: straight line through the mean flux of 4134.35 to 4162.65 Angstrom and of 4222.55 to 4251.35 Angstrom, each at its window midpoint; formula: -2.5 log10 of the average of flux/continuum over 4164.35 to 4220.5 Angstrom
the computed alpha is 0.02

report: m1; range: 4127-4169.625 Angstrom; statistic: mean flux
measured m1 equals 17.3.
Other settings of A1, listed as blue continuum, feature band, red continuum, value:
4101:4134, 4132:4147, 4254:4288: -0.15 mag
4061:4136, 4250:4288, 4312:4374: -0.06 mag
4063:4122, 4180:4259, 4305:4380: -0.11 mag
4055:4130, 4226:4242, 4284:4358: -0.08 mag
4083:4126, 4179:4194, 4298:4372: -0.17 mag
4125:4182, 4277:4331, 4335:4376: 0.07 mag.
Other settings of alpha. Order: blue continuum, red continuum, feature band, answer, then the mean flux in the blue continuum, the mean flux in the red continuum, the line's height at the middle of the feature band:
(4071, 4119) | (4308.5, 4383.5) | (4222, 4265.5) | -0.10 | 16.1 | 14.6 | 15.2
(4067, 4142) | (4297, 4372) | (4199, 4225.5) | -0.08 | 16.4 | 14.5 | 15.5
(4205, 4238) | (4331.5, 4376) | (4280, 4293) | 0.02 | 16.7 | 14.8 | 15.8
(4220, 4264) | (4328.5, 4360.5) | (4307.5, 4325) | 0.07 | 16.9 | 14.5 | 15.1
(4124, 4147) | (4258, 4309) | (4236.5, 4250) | -0.07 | 17.9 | 15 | 15.8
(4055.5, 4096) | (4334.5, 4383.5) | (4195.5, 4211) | 0.04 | 17.4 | 14.6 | 16.1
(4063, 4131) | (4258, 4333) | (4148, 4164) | -0.10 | 16.2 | 14.8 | 15.8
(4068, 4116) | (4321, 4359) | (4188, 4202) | -0.08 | 16.1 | 14.6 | 15.5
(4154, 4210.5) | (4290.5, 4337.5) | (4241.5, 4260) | -0.14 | 17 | 14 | 15.4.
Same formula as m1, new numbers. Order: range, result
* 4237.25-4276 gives 16.4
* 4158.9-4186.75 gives 17.6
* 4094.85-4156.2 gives 15.7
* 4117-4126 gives 14.7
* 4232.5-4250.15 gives 16.5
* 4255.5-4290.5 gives 16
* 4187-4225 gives 16.8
